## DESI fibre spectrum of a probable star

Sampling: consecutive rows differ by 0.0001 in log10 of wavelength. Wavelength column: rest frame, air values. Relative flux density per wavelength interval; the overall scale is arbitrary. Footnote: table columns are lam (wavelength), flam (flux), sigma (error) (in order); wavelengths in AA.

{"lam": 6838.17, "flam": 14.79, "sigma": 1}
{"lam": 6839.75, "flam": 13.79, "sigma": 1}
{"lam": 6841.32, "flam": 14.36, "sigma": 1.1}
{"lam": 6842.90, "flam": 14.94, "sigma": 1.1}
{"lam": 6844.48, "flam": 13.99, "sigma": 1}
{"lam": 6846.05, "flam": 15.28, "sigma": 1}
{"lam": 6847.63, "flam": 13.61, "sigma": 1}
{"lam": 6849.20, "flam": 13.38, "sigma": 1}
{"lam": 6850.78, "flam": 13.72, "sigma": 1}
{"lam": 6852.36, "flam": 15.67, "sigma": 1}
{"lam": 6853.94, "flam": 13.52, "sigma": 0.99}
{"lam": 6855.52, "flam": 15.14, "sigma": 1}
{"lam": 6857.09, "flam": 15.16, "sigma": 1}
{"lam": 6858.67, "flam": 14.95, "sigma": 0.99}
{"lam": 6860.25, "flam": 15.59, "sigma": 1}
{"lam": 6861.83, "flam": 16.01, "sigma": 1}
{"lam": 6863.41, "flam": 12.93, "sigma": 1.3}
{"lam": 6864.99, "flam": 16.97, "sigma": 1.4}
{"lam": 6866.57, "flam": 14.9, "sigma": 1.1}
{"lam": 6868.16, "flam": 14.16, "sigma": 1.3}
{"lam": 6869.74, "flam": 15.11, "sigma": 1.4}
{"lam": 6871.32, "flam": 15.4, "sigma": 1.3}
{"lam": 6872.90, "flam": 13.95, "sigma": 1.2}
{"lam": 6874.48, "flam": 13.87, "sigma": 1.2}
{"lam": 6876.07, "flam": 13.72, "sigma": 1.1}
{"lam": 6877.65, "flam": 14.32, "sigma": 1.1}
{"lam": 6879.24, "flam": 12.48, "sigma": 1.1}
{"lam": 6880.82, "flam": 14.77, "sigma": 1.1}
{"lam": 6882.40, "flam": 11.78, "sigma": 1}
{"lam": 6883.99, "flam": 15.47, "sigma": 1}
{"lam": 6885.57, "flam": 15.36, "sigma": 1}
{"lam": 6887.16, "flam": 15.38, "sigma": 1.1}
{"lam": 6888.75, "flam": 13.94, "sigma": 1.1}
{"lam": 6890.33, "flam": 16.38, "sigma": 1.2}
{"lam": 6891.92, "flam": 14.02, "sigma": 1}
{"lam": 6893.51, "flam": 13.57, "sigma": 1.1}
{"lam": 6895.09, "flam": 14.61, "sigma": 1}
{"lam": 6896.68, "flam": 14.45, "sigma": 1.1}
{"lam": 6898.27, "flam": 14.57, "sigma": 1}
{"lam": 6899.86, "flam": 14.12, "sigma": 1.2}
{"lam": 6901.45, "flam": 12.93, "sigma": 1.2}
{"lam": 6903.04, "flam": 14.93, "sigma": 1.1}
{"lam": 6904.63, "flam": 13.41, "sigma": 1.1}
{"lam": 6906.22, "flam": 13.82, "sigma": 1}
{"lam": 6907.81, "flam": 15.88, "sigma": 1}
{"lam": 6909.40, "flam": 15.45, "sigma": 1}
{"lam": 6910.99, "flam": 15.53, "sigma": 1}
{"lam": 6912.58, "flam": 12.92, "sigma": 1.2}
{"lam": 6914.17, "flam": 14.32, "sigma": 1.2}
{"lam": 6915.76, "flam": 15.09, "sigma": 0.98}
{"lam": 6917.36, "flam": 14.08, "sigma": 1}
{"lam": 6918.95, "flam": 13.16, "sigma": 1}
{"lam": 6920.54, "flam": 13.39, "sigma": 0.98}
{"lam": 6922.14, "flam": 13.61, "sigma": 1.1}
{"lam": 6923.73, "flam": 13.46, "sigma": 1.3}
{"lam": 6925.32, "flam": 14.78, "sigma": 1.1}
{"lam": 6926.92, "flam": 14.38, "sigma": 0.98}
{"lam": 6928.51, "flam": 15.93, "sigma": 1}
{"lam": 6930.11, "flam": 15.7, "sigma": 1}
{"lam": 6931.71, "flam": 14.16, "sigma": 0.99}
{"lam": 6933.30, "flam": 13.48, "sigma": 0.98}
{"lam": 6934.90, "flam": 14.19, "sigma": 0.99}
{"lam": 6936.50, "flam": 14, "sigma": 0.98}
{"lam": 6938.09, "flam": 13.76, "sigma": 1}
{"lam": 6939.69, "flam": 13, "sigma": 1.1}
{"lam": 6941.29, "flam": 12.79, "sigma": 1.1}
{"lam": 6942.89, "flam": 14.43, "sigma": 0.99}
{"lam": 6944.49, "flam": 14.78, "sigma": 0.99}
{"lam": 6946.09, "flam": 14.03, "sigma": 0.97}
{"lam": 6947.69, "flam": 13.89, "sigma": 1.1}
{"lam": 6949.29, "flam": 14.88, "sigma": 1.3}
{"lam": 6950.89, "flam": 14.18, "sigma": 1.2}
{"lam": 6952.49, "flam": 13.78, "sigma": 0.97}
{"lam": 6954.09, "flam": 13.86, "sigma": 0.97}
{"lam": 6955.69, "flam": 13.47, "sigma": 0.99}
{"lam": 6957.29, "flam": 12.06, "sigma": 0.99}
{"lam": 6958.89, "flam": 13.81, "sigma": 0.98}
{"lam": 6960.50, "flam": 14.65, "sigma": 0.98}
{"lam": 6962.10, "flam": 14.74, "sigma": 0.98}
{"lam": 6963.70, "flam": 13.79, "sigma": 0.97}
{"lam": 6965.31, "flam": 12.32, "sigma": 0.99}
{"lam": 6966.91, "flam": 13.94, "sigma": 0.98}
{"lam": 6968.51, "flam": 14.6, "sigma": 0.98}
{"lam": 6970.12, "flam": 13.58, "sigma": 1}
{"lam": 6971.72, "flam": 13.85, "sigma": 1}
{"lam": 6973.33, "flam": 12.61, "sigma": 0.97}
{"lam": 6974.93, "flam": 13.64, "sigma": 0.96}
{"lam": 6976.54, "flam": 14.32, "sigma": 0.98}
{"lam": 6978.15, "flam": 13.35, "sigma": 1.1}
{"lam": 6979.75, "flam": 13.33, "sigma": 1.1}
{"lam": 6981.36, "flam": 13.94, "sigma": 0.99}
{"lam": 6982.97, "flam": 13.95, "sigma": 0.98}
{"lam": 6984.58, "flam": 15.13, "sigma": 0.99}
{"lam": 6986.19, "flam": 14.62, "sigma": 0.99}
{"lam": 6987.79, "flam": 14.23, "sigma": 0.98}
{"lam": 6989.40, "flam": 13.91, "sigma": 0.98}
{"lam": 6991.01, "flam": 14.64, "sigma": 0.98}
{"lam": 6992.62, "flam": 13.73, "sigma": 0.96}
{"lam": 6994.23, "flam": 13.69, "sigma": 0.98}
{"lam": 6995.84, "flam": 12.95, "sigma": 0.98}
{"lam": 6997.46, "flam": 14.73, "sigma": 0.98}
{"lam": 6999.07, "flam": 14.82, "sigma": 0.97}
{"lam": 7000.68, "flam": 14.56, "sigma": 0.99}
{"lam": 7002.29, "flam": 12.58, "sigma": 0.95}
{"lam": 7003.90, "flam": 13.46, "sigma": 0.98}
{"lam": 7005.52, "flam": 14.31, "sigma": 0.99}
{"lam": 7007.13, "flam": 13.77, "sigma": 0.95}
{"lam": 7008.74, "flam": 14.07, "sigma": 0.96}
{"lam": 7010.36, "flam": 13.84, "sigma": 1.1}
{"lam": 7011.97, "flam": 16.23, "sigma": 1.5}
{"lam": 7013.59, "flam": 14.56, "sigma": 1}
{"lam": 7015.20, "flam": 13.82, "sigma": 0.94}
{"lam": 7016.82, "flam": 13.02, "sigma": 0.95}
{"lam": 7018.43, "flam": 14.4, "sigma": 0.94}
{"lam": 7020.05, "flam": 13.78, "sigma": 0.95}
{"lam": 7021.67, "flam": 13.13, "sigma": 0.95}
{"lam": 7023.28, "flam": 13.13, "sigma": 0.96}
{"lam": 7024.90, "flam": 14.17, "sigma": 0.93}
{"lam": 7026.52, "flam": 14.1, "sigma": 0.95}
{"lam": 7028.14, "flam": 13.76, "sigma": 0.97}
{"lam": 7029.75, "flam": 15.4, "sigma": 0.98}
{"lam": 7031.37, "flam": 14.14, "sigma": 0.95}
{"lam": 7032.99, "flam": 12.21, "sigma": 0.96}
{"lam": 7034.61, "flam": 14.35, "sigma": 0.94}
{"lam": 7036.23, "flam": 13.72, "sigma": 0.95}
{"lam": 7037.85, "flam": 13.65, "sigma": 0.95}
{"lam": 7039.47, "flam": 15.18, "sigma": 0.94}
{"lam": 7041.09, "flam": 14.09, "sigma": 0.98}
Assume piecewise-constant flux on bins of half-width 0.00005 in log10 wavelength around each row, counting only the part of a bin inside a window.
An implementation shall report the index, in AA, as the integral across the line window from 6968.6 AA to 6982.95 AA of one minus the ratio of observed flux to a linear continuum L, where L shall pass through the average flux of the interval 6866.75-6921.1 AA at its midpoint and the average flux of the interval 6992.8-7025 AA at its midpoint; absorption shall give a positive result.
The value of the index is 0.4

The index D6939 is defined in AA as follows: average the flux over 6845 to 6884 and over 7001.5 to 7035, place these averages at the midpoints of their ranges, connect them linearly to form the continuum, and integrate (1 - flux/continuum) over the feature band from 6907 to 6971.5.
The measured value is 0.44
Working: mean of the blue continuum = 14.5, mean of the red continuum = 13.9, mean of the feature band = 14.1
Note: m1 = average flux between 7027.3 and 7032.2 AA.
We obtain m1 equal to 14.4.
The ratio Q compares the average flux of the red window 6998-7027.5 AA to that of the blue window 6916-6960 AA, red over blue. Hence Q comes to 1.00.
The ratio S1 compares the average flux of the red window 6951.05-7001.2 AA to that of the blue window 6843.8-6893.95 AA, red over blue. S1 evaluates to 1.0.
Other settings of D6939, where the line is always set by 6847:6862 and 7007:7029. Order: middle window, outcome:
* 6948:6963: 0.3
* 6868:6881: 0.3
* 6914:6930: 0.1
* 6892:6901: 0.2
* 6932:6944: 0.5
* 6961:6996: 0.7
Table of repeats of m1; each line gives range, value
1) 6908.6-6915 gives 14.6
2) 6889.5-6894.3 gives 14.7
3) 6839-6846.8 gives 14.5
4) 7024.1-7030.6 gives 14.4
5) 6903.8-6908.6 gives 14.4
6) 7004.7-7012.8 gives 14.4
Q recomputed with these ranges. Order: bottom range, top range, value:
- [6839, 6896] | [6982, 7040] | 0.97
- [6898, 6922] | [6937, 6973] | 0.97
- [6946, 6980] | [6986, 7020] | 1.02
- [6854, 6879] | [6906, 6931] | 0.98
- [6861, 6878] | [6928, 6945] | 0.96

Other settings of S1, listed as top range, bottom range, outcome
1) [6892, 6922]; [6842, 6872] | 0.96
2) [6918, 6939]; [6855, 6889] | 0.97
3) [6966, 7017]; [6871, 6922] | 0.98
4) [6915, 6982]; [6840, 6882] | 0.96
